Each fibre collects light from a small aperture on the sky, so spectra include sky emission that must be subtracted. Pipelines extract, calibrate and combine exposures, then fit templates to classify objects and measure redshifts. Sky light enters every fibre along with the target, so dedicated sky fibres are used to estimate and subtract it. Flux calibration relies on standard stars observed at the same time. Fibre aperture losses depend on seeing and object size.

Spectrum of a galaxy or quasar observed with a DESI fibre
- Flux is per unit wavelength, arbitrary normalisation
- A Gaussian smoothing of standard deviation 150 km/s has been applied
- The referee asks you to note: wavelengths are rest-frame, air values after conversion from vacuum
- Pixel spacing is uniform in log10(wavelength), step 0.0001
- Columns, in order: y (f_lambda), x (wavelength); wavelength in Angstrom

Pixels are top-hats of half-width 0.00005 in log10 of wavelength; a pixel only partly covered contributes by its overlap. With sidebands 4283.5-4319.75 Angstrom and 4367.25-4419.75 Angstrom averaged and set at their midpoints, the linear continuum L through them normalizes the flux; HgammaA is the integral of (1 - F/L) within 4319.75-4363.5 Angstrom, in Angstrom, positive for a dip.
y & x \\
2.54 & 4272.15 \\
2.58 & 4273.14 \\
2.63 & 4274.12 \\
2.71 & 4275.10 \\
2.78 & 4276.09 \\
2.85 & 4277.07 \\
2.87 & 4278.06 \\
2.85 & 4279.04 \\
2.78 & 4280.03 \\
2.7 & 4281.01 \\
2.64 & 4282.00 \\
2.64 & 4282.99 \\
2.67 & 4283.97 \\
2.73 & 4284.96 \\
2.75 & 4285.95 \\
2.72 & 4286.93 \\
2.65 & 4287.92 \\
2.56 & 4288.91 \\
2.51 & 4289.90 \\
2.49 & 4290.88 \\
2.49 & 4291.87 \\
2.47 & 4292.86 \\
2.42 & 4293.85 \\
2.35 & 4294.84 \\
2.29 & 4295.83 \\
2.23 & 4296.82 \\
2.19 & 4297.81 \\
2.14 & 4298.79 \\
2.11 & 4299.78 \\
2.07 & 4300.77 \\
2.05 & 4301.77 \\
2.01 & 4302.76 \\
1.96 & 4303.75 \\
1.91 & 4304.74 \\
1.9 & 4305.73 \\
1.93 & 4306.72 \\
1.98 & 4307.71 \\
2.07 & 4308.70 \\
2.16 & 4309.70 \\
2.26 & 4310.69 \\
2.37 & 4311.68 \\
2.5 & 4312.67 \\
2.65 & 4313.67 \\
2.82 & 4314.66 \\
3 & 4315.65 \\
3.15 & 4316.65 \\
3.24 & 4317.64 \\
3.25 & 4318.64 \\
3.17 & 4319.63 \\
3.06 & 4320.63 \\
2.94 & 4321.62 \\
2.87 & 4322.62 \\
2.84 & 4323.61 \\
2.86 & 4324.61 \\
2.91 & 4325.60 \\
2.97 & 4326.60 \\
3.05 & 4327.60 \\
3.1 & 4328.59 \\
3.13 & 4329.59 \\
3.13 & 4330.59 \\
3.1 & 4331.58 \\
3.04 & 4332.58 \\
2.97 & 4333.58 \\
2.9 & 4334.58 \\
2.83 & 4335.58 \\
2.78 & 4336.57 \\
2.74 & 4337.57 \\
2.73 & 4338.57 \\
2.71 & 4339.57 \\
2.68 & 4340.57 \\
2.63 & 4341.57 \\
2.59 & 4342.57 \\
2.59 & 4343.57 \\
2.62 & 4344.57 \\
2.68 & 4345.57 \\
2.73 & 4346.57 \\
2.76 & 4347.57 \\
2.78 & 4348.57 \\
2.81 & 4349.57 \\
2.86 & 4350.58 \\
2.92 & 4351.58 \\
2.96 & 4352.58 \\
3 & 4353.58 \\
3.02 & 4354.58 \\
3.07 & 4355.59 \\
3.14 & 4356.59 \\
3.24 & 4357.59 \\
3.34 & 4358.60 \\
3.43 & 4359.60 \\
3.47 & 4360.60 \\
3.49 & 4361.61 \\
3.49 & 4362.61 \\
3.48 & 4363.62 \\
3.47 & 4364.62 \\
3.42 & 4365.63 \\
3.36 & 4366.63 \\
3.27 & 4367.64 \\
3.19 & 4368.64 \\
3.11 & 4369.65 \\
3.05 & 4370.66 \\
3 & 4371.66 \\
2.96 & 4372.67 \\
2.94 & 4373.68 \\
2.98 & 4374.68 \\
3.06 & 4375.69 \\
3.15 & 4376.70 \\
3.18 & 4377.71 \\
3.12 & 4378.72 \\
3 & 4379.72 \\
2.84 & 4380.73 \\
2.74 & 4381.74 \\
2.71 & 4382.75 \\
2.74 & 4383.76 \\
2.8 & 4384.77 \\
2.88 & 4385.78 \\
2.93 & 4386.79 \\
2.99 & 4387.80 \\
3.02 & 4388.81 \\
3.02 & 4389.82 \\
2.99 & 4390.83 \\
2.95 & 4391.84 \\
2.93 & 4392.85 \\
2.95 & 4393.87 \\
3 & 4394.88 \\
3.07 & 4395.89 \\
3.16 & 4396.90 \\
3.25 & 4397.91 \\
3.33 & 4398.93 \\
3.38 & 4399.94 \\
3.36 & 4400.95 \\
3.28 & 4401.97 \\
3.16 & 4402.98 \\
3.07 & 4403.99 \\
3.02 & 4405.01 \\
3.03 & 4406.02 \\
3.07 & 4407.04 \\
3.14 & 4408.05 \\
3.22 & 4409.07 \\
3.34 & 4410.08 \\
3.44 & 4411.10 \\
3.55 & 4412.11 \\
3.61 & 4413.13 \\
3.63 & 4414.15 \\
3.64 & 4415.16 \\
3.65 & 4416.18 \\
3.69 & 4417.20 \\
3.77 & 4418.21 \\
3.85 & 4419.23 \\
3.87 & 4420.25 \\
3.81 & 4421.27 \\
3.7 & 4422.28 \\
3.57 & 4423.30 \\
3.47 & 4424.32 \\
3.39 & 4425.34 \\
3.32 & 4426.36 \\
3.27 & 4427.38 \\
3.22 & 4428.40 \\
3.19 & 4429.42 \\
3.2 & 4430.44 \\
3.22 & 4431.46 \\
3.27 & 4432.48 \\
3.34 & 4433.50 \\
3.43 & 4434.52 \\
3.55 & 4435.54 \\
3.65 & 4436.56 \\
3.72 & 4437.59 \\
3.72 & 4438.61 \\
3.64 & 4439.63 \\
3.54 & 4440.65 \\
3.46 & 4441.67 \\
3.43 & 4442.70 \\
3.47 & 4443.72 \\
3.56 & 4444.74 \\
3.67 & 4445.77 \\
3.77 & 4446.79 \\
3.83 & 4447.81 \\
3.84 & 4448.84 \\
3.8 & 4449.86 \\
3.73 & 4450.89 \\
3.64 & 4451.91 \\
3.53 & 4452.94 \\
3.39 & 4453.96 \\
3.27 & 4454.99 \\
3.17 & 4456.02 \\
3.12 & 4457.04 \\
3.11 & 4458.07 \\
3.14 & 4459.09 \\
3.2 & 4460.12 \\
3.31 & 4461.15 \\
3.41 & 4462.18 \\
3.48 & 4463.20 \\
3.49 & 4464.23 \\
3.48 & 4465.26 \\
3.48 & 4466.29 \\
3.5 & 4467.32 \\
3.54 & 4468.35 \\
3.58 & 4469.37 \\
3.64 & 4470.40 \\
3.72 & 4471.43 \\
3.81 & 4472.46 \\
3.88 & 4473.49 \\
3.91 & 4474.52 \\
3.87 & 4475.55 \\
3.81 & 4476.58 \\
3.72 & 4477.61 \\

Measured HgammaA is -3.4 Angstrom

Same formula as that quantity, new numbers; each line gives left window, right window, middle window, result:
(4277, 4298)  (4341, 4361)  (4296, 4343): 2.28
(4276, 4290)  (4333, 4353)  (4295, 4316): 3.98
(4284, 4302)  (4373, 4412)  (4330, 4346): -0.55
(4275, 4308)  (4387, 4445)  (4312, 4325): -1.57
